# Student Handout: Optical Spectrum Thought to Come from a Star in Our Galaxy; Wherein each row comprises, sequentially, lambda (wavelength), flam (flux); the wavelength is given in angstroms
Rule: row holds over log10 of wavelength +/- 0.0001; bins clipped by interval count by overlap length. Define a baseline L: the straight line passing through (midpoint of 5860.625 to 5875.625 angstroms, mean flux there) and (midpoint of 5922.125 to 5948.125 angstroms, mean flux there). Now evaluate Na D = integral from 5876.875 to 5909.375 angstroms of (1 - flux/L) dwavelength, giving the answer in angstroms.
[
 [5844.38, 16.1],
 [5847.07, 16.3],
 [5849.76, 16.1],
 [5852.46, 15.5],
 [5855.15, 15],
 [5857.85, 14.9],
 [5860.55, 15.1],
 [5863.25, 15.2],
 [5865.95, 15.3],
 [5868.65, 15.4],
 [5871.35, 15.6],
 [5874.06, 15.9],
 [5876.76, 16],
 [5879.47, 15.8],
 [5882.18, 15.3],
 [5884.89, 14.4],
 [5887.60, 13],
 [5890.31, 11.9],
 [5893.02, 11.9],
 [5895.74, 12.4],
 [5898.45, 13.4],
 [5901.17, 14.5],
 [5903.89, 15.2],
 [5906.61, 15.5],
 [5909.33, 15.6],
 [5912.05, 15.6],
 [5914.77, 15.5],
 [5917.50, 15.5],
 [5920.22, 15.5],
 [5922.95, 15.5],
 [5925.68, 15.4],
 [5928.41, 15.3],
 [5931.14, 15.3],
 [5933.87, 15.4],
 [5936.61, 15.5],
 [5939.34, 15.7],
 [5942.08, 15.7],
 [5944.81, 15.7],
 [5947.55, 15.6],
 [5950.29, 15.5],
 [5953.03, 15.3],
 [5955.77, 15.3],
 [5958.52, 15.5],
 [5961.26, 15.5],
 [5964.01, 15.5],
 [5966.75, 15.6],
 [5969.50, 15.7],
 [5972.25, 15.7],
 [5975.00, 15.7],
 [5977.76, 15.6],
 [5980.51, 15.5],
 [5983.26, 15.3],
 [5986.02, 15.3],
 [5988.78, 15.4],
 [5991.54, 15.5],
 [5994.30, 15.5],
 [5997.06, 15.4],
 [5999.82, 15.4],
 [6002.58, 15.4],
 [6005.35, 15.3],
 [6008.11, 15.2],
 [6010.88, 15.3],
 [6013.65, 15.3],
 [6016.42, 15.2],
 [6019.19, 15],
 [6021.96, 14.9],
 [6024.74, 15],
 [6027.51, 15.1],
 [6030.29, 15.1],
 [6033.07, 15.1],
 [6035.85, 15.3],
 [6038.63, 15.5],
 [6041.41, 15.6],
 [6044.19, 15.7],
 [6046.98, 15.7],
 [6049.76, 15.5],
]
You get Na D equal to 2.92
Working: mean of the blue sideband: 15.5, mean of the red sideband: 15.5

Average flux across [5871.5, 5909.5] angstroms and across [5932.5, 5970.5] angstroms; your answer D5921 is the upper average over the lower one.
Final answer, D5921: 1.08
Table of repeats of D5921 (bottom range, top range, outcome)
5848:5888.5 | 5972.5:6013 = 1.01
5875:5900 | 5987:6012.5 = 1.11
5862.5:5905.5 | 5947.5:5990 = 1.07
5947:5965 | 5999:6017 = 0.99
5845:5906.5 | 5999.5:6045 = 1.03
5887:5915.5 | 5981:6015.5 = 1.09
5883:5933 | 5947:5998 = 1.07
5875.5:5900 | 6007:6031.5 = 1.10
